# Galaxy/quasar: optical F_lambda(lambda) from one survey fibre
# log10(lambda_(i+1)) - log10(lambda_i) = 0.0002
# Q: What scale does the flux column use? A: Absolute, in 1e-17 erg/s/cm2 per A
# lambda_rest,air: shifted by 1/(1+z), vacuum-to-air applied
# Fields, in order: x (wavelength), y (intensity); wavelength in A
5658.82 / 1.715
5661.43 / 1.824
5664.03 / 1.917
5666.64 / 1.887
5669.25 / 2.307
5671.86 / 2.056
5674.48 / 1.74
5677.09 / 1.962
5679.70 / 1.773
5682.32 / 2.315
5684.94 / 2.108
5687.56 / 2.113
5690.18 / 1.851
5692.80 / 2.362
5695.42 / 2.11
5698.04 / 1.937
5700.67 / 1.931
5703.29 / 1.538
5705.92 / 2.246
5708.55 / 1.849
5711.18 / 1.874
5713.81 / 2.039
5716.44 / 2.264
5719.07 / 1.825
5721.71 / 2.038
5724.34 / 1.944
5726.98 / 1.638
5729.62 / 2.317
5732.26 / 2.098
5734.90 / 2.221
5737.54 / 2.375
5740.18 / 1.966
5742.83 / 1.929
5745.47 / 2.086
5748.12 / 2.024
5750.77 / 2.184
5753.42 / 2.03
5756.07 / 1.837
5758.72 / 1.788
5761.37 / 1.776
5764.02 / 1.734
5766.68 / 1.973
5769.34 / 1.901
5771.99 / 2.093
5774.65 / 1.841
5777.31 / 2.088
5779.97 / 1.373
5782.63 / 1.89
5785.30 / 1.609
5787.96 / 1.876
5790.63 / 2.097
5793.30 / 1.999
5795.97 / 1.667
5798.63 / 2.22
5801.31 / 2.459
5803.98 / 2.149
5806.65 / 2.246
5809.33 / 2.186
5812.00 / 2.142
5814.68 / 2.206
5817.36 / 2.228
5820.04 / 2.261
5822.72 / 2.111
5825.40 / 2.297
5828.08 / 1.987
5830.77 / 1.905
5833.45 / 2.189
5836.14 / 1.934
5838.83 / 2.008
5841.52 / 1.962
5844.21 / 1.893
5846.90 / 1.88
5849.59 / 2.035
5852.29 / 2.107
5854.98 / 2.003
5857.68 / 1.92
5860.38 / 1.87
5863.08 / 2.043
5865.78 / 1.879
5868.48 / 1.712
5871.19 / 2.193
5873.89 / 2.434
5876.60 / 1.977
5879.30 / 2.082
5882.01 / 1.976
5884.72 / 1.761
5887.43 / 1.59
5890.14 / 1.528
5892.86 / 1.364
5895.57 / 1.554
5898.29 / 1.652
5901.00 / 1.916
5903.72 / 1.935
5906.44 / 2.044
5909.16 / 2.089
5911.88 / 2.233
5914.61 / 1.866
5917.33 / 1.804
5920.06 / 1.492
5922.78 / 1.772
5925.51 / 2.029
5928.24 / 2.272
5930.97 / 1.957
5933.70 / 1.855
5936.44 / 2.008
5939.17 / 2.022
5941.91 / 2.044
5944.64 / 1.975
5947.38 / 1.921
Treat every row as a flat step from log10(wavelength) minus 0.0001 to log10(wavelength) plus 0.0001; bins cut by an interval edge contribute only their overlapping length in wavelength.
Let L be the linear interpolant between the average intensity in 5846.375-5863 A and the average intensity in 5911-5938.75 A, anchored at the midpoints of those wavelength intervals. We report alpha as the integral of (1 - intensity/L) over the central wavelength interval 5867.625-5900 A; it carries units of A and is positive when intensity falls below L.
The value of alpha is 2.3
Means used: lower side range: 1.98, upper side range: 1.93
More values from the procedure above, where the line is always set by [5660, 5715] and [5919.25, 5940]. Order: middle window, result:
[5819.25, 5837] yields -1.3 A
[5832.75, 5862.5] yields -0.4 A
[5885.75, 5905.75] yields 2.9 A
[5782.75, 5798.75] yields 0.6 A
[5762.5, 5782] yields 1.1 A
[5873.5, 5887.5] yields -0.2 A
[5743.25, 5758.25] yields -0.3 A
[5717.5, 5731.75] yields 0.1 A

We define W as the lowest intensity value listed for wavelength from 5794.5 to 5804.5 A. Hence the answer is 1.667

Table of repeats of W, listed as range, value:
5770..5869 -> 1.373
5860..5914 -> 1.364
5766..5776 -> 1.841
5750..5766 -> 1.734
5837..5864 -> 1.87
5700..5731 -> 1.538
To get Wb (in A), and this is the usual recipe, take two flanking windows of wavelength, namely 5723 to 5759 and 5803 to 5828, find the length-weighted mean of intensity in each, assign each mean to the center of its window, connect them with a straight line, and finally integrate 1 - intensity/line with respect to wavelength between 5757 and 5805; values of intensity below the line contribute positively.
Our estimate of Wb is 4.7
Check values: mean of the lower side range 2.04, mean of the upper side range 2.19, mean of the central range 1.92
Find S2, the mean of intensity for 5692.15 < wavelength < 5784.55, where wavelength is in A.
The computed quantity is 1.97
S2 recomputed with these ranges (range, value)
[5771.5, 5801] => 1.9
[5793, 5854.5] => 2.09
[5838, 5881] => 2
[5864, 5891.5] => 1.92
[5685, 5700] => 2.07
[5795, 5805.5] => 2.14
